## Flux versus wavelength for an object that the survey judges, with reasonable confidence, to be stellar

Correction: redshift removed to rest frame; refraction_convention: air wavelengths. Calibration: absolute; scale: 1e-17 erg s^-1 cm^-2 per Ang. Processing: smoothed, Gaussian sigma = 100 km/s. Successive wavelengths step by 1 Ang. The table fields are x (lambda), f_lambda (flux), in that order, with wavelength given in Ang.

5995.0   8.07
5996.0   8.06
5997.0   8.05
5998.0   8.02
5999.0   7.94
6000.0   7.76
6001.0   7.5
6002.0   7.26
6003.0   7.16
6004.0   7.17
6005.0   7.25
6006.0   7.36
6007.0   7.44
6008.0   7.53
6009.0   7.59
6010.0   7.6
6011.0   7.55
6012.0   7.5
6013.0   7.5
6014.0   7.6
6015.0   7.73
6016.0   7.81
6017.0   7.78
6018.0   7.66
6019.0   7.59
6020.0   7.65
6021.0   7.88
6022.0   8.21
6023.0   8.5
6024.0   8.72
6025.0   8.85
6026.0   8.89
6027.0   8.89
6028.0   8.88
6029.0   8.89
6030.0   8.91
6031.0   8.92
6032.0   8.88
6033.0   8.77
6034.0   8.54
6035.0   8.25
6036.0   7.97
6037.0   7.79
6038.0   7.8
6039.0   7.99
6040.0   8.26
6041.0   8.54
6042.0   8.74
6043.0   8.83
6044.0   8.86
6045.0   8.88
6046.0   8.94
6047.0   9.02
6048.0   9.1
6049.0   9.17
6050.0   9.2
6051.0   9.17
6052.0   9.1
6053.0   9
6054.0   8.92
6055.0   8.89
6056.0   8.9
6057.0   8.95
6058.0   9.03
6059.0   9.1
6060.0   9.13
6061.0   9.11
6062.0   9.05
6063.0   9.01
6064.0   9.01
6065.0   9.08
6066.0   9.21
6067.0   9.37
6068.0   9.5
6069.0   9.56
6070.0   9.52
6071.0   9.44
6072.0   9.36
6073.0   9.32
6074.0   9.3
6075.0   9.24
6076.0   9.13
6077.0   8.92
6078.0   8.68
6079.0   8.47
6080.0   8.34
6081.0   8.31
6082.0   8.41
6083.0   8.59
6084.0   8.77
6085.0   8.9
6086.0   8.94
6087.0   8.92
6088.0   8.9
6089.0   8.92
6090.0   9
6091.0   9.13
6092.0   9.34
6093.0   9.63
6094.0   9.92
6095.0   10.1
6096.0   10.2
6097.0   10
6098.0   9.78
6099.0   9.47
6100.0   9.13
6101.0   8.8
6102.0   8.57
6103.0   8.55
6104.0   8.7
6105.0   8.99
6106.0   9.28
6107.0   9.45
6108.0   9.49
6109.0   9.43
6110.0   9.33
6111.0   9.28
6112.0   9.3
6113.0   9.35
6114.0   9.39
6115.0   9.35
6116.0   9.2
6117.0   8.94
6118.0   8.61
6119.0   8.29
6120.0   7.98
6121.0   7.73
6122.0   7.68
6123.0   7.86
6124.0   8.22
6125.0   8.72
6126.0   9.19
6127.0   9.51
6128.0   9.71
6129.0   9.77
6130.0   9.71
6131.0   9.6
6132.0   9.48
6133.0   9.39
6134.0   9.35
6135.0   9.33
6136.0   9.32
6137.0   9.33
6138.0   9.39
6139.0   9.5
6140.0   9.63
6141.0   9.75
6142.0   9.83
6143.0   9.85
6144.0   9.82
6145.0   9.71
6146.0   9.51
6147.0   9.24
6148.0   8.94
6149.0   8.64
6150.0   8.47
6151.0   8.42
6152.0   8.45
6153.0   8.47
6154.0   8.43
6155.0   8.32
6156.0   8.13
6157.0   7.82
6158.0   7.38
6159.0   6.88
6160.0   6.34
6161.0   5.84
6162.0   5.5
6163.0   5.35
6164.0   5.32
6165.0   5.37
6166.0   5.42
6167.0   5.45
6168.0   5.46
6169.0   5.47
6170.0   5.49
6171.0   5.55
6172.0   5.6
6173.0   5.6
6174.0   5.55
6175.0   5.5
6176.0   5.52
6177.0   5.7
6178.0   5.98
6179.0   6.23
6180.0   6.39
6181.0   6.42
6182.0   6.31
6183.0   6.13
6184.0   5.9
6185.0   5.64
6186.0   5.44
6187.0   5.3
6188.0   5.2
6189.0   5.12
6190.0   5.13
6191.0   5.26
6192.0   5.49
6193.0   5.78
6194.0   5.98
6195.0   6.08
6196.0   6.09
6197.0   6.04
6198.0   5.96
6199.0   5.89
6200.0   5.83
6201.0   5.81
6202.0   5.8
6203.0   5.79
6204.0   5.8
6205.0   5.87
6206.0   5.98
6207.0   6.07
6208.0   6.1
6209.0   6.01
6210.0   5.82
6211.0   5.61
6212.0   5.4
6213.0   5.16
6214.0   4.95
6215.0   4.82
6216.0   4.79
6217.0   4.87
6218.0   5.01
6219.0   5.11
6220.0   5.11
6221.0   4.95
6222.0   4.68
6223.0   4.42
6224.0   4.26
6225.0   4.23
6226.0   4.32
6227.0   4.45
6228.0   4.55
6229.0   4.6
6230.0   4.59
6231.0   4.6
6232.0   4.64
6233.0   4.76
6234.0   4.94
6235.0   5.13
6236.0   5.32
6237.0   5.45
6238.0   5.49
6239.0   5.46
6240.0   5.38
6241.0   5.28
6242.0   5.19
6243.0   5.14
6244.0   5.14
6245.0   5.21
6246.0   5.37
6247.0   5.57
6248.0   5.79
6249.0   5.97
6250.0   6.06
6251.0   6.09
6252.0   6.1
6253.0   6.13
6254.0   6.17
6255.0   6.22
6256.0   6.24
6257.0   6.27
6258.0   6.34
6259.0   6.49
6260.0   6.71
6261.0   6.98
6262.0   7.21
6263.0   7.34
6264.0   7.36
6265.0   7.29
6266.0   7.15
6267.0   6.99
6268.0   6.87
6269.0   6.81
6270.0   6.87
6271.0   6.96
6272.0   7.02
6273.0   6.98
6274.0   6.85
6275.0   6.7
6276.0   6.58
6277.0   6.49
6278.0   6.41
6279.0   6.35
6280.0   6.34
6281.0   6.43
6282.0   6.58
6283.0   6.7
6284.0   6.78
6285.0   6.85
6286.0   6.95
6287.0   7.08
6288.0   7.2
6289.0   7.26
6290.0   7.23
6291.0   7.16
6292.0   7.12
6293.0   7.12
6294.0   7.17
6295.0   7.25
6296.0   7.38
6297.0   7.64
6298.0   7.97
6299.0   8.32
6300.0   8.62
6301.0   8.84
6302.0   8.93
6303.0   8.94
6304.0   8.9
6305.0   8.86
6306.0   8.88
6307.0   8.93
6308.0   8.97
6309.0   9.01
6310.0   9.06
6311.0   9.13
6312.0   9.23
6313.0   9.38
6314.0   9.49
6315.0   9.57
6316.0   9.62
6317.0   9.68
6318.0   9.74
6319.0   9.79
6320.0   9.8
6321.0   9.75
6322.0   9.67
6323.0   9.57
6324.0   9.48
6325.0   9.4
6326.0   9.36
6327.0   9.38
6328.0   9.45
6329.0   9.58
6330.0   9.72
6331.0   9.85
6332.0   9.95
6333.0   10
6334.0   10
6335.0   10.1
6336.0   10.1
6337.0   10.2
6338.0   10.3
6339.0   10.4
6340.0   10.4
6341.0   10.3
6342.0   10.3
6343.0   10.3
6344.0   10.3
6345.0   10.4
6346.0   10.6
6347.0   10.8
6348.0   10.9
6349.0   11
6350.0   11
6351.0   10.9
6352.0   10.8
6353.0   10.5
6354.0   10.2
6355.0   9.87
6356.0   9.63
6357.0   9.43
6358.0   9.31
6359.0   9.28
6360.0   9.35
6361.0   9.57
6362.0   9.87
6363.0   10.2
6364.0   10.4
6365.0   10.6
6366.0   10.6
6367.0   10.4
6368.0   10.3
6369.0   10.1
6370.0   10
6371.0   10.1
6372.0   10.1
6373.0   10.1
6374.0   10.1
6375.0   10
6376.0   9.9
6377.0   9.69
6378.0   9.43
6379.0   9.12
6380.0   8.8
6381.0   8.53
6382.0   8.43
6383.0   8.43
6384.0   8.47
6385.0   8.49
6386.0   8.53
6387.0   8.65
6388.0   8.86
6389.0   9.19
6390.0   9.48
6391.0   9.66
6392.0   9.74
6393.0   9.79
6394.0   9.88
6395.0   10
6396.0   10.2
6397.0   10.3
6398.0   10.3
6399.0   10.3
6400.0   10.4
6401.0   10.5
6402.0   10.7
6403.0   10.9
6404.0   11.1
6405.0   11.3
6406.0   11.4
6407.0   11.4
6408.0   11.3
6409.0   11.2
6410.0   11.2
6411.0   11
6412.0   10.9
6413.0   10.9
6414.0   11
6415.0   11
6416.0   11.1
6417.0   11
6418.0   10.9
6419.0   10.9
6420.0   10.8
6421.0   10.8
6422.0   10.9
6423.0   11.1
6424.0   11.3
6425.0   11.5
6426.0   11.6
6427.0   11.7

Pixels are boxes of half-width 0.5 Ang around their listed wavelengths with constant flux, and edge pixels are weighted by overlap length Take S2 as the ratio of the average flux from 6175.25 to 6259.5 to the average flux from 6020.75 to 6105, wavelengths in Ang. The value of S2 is 0.6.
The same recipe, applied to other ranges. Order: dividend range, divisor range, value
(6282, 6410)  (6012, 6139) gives 1.07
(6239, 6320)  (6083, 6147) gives 0.79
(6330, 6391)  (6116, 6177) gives 1.24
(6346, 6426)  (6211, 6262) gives 1.91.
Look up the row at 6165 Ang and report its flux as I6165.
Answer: 5.37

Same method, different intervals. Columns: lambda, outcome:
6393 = 9.79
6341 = 10.3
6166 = 5.42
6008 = 7.53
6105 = 8.99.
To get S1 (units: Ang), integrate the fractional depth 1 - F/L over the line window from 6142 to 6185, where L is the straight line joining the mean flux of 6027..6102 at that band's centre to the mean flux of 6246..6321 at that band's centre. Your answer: 7.2 Ang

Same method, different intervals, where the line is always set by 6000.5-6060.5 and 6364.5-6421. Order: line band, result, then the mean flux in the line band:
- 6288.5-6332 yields 3.9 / 8.85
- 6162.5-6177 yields 5.7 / 5.48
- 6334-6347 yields -0.6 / 10.3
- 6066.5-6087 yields -1.1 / 9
